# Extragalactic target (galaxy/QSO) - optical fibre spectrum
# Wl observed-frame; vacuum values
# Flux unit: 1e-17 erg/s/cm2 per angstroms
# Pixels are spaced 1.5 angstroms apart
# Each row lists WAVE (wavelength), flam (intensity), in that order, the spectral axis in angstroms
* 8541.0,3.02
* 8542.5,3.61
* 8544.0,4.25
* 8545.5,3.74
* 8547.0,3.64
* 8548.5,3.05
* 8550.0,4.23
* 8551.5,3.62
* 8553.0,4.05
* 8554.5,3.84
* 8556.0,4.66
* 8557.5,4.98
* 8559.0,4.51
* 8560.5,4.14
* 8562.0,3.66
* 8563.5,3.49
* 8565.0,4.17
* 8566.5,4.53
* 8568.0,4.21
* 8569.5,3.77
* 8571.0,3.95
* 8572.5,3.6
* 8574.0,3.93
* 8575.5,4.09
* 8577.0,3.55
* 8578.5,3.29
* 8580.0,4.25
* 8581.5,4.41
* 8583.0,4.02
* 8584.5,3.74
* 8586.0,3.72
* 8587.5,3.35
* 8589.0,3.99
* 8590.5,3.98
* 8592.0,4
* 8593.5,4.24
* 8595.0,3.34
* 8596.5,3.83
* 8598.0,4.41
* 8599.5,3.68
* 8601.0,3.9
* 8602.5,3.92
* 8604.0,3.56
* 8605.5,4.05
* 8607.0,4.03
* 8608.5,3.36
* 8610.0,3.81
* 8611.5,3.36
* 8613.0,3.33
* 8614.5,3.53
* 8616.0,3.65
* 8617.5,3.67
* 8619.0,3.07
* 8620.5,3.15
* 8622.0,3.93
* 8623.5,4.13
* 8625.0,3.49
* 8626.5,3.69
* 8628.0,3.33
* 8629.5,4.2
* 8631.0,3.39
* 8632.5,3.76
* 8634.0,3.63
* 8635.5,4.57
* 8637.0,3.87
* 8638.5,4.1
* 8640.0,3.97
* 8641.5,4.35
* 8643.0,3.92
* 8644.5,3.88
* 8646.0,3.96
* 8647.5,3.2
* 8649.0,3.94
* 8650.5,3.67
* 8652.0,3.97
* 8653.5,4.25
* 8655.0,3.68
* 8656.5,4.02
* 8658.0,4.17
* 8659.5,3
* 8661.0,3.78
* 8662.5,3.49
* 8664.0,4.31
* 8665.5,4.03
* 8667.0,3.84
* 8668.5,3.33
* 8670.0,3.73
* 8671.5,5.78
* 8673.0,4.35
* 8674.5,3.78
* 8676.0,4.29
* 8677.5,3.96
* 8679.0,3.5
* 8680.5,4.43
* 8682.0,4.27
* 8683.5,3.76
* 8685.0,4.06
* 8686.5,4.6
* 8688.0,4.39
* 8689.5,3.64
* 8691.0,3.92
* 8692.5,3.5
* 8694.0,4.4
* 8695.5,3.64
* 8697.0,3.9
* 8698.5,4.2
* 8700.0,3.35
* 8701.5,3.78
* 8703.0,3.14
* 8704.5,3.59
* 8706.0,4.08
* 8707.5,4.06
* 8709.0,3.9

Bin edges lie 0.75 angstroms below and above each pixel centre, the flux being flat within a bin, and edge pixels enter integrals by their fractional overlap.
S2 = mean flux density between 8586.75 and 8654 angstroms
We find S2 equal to 3.79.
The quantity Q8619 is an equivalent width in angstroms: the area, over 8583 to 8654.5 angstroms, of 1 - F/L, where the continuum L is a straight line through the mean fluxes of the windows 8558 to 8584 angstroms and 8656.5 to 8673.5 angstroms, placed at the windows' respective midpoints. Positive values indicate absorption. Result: 3.5 angstroms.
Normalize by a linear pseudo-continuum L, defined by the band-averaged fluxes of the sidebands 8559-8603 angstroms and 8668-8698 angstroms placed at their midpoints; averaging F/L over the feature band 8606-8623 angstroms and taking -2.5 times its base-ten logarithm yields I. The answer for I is 0.12 mag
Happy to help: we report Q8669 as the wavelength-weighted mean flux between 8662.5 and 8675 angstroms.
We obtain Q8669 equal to 4.11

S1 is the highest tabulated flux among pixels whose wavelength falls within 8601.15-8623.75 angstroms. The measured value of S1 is 4.13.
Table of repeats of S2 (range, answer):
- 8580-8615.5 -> 3.82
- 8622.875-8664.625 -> 3.84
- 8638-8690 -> 3.98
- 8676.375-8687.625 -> 4.1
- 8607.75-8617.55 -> 3.52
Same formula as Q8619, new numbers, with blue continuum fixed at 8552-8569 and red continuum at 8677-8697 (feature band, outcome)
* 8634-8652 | 0.6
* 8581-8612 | 2.2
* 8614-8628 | 1.8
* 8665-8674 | -0.3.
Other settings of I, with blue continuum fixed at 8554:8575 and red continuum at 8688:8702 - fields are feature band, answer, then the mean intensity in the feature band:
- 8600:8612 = 0.075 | 3.76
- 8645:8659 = 0.020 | 3.86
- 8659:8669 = 0.057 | 3.71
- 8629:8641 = 0.007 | 3.94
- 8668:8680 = -0.061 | 4.11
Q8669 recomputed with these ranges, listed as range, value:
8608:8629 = 3.55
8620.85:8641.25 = 3.85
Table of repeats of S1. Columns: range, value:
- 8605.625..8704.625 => 5.78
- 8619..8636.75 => 4.57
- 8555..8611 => 4.98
